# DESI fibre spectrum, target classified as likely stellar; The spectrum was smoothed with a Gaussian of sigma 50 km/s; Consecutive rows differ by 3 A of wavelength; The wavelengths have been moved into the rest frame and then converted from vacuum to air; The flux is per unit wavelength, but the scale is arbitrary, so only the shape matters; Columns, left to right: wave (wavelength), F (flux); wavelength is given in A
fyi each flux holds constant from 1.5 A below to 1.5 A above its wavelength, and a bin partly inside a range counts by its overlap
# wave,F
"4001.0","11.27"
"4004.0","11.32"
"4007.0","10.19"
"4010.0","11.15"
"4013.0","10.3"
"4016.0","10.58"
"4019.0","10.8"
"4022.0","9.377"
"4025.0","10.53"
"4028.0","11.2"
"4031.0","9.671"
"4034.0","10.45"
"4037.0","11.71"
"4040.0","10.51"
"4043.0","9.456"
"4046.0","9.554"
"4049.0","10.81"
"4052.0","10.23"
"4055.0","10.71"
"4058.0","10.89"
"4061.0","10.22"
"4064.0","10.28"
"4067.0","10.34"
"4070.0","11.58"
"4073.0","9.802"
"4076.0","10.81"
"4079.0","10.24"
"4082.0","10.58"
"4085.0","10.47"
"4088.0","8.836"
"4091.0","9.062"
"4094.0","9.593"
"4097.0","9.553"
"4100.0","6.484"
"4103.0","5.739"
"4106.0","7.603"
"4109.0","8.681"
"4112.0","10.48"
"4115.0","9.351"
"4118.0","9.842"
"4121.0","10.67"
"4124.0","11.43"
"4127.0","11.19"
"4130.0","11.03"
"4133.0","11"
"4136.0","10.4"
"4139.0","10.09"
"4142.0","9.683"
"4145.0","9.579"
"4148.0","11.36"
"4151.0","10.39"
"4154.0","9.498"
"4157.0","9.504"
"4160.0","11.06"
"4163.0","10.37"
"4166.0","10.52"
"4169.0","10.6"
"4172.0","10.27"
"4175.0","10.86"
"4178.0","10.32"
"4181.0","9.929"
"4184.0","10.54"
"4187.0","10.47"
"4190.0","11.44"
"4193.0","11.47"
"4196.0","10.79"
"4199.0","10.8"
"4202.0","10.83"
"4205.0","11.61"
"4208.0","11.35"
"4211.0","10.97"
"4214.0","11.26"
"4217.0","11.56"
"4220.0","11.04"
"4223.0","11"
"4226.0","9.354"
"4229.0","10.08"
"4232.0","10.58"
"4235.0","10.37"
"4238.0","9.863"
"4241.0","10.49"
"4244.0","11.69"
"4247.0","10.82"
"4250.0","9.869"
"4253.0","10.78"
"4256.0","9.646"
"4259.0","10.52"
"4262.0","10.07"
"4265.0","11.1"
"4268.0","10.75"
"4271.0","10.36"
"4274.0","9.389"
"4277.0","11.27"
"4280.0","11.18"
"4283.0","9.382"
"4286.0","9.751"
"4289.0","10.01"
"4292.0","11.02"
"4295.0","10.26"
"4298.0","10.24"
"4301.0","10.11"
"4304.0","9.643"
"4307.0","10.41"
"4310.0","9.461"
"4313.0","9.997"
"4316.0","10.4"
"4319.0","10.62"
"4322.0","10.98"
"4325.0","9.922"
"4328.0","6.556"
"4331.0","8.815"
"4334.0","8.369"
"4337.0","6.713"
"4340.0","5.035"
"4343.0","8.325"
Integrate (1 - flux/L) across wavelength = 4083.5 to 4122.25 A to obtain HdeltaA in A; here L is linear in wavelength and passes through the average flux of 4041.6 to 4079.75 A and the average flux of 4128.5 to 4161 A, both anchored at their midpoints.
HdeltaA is 5.3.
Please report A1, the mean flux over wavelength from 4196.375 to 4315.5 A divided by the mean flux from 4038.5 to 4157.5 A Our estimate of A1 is 1.05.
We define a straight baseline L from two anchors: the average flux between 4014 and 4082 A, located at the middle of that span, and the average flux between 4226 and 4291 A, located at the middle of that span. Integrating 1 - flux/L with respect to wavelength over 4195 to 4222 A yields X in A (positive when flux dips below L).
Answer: -1.97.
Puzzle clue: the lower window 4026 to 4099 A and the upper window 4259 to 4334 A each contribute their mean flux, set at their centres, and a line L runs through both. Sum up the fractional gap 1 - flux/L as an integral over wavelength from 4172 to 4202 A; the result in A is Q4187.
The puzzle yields -1.7 A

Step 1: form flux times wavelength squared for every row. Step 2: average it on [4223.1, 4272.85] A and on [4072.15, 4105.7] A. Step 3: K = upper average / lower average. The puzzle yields 1.2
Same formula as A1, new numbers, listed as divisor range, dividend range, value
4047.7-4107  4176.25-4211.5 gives 1.12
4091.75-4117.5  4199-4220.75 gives 1.32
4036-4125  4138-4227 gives 1.08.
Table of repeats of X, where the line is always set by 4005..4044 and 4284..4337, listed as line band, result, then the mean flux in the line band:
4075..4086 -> -0.20 A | 10.5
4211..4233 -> -1.71 A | 10.7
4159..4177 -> -0.89 A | 10.6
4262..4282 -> -1.60 A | 10.6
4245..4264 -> -0.93 A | 10.3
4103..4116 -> 2.04 A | 8.64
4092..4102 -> 1.80 A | 8.43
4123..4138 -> -1.14 A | 11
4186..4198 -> -1.23 A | 11.1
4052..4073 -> -0.40 A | 10.6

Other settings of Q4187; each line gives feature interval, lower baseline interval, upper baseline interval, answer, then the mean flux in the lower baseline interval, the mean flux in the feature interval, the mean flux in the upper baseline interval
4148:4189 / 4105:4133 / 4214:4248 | -0.1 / 10.1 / 10.4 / 10.6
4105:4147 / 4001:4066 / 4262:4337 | 0.7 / 10.5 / 10.1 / 9.94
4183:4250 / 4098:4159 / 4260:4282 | -3.8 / 9.71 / 10.8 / 10.6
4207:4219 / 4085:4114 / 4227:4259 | -1.5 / 8.57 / 11.3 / 10.4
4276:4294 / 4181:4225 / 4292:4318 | -0.2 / 11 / 10.4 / 10.1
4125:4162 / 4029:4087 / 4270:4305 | -0.2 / 10.4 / 10.4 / 10.2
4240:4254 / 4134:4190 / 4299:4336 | -1.1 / 10.3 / 10.7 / 9.58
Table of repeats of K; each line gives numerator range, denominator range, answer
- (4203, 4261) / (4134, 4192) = 1.06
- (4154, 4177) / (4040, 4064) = 1.07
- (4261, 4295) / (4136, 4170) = 1.08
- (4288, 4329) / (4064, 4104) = 1.17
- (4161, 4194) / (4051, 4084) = 1.06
